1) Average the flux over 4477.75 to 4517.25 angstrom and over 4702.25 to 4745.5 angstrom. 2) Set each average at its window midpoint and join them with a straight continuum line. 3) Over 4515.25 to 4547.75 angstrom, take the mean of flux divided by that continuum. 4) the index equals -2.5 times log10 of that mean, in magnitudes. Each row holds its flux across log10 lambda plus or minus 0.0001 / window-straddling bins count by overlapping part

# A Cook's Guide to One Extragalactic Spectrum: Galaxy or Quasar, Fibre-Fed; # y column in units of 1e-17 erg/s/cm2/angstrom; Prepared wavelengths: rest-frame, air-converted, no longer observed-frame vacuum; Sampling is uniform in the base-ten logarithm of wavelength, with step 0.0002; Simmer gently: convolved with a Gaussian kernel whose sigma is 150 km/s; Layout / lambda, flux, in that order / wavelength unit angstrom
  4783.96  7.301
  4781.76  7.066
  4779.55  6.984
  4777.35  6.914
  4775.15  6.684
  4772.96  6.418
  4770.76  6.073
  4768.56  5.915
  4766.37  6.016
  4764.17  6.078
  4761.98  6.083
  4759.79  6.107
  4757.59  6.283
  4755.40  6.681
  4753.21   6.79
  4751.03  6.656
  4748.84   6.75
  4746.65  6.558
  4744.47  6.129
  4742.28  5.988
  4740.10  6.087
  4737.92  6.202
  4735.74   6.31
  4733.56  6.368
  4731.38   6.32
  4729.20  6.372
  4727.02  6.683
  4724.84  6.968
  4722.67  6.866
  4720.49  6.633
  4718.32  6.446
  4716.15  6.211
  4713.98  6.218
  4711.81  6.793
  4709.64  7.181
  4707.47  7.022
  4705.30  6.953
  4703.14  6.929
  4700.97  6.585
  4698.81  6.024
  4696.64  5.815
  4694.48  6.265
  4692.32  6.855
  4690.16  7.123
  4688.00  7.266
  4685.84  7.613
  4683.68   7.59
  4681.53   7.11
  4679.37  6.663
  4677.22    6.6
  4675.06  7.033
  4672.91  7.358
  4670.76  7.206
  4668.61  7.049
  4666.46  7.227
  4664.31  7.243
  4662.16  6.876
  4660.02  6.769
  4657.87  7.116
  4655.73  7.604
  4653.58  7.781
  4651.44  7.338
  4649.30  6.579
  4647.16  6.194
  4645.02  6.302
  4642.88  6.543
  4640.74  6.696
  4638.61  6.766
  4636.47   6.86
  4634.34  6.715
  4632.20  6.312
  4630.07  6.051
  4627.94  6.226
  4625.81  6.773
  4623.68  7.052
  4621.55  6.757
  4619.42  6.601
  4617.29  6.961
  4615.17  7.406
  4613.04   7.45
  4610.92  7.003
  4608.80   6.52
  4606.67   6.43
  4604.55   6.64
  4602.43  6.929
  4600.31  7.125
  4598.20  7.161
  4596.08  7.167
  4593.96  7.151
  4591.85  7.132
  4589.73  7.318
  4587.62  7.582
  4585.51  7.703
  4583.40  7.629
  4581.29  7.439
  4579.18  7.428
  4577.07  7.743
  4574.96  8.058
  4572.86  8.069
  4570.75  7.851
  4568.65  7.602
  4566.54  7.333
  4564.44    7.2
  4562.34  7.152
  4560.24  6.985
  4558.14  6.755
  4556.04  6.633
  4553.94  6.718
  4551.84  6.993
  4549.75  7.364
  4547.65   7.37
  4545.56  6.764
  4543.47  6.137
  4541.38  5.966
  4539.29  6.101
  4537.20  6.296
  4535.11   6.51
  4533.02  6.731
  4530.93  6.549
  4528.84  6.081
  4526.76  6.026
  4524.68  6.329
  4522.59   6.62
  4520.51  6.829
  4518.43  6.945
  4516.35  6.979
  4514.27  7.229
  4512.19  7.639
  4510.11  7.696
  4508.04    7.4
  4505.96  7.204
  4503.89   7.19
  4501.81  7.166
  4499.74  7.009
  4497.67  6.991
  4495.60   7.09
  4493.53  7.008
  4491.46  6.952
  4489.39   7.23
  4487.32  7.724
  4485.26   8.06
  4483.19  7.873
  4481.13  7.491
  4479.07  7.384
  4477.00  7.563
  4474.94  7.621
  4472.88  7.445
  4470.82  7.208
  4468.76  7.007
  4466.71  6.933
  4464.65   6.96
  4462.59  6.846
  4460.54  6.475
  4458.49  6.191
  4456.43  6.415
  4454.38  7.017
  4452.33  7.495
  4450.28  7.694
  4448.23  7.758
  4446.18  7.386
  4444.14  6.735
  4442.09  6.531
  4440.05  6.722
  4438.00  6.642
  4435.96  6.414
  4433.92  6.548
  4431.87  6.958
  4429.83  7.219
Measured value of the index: 0.11 mag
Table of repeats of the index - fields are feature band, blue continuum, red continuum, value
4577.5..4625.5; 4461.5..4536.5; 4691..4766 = -0.05 mag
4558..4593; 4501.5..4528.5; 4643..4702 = -0.08 mag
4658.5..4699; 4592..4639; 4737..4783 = -0.05 mag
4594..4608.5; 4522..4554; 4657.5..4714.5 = -0.03 mag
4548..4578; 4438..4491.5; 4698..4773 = -0.06 mag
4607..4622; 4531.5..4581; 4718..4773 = -0.02 mag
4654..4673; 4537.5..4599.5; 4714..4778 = -0.06 mag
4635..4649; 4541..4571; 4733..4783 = 0.03 mag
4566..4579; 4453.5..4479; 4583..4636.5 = -0.12 mag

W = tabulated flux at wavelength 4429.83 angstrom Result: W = 7.219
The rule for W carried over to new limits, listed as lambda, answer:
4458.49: 6.191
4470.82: 7.208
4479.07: 7.384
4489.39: 7.23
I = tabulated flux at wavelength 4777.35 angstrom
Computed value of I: 6.914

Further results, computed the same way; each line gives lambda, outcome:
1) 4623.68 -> 7.052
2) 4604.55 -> 6.64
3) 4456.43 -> 6.415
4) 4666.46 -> 7.227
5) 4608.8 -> 6.52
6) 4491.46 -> 6.952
